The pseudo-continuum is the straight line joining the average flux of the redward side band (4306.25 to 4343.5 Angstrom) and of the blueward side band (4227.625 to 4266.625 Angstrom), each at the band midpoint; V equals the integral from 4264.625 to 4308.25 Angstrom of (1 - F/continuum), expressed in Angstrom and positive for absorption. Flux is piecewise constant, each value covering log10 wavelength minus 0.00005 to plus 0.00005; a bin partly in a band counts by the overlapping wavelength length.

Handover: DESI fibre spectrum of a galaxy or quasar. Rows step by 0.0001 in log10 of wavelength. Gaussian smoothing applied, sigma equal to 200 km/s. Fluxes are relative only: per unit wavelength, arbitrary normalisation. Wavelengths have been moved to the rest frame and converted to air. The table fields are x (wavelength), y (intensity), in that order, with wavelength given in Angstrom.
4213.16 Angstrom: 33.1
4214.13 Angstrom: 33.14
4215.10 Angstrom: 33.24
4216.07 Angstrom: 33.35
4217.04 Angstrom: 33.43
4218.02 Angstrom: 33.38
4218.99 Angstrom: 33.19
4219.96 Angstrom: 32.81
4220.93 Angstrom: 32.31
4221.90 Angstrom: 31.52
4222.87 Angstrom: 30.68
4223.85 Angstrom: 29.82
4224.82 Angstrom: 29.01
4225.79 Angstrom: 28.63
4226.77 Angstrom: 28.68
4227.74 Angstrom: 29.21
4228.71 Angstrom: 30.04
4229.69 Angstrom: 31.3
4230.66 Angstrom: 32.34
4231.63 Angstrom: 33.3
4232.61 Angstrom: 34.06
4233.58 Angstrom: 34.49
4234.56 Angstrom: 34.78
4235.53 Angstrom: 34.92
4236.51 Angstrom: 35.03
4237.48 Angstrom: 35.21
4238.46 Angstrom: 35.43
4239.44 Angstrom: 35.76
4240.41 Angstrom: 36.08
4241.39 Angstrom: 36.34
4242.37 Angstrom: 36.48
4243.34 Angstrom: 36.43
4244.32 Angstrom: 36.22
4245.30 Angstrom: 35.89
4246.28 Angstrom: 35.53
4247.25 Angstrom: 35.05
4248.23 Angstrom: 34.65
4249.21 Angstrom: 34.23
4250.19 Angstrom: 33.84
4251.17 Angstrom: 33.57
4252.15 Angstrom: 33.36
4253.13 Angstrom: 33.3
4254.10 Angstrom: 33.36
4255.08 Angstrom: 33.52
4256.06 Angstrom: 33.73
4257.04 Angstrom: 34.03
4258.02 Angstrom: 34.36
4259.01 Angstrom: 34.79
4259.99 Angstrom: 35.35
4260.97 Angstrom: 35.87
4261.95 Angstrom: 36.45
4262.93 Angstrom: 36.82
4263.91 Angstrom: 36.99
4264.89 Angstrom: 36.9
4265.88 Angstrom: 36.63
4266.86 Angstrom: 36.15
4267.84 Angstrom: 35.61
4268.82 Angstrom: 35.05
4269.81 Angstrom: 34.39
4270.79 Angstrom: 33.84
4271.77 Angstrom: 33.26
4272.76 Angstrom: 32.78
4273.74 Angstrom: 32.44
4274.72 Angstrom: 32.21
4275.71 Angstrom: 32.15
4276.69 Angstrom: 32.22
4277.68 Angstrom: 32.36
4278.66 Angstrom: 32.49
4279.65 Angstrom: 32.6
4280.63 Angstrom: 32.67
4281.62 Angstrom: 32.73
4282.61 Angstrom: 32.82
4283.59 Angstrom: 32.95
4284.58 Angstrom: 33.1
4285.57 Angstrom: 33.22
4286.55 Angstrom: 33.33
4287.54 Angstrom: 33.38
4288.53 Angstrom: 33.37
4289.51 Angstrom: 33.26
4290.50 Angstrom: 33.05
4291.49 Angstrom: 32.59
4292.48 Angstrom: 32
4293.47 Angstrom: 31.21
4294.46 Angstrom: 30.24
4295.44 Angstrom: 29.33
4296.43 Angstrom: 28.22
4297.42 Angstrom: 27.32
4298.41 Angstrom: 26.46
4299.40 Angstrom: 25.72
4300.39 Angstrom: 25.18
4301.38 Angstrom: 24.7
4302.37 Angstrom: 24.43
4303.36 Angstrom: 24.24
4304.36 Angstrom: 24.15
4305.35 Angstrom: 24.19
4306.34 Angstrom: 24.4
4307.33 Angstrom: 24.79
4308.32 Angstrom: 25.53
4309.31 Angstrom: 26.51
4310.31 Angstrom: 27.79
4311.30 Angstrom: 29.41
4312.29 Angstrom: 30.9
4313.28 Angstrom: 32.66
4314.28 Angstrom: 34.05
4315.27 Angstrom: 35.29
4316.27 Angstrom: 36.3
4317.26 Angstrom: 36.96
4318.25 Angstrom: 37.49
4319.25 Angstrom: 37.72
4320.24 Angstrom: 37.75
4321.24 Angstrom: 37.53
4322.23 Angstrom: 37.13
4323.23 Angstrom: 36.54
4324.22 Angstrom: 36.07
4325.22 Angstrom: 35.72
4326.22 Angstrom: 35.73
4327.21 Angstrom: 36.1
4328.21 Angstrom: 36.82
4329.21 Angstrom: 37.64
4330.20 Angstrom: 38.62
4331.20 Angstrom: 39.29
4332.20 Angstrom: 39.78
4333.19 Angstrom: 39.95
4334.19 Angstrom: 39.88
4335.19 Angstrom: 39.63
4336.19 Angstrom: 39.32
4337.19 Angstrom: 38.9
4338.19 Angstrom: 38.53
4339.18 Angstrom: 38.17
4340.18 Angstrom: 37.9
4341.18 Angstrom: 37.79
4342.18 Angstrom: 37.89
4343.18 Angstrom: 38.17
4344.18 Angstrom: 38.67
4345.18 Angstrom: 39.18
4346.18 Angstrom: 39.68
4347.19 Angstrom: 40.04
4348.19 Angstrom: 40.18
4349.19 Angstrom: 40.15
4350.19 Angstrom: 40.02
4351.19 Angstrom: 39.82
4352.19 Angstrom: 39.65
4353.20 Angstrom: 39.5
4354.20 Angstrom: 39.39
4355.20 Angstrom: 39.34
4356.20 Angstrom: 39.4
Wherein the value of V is 5.29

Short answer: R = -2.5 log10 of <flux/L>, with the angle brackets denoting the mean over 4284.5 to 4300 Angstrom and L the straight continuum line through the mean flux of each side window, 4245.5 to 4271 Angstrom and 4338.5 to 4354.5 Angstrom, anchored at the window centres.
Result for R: 0.18 mag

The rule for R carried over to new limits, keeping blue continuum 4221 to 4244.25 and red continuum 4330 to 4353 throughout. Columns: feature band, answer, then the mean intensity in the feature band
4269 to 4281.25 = 0.08 mag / 32.8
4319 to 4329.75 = 0.04 mag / 36.8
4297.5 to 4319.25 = 0.28 mag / 28.8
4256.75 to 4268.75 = -0.03 mag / 35.8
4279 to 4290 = 0.09 mag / 33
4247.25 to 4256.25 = 0.01 mag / 33.8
